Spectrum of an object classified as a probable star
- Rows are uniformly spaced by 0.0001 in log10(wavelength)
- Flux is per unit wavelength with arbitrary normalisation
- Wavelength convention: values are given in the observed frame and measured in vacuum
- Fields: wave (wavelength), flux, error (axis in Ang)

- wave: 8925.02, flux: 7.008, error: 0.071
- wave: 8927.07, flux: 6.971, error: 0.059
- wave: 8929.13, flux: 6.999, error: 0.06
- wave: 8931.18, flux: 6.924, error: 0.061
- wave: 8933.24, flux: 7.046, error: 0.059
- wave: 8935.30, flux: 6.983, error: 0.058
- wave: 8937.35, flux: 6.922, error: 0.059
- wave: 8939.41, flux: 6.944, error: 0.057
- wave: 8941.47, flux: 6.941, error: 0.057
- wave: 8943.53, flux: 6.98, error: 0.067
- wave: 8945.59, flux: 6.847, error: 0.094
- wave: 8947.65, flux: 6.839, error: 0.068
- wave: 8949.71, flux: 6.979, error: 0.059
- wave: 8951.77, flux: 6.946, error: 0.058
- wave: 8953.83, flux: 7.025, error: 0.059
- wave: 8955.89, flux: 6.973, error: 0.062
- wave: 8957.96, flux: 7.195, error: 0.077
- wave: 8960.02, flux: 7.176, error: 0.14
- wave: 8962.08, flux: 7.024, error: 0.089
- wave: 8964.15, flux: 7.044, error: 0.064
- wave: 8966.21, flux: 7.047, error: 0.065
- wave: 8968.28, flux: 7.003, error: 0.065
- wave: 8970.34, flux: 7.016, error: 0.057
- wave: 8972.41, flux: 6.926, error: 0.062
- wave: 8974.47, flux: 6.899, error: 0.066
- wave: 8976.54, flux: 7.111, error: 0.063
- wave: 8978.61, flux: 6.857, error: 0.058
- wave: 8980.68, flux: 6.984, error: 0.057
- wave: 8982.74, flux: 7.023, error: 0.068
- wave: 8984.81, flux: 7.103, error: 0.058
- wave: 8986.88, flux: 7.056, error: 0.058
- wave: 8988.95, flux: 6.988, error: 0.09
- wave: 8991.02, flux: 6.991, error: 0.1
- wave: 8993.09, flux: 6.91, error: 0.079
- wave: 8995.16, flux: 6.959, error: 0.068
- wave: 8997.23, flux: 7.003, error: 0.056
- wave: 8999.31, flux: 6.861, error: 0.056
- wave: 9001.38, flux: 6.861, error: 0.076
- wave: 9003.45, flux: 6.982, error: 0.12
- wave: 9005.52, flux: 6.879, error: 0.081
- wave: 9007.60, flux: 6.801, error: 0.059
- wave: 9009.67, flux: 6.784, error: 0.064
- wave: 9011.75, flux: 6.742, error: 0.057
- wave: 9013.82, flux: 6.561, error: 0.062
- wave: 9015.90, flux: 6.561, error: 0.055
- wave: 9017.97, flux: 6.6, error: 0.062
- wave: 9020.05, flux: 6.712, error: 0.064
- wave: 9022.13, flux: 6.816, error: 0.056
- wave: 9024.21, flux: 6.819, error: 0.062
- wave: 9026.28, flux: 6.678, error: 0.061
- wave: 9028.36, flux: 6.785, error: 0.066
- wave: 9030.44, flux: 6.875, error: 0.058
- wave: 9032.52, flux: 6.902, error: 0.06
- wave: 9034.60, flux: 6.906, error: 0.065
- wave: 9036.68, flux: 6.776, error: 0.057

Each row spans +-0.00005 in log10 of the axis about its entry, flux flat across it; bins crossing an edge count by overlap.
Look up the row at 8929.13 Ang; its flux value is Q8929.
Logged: 6.999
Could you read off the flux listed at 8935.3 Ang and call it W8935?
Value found 6.983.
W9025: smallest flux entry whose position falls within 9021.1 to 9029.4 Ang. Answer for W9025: 6.678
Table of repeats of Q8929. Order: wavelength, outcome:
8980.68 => 6.984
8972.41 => 6.926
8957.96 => 7.195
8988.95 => 6.988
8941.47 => 6.941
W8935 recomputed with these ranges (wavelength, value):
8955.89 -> 6.973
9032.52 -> 6.902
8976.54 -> 7.111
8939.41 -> 6.944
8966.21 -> 7.047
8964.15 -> 7.044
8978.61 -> 6.857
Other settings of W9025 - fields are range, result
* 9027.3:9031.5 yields 6.785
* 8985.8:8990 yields 6.988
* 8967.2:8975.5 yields 6.899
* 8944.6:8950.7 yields 6.839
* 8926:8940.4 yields 6.922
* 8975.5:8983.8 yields 6.857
